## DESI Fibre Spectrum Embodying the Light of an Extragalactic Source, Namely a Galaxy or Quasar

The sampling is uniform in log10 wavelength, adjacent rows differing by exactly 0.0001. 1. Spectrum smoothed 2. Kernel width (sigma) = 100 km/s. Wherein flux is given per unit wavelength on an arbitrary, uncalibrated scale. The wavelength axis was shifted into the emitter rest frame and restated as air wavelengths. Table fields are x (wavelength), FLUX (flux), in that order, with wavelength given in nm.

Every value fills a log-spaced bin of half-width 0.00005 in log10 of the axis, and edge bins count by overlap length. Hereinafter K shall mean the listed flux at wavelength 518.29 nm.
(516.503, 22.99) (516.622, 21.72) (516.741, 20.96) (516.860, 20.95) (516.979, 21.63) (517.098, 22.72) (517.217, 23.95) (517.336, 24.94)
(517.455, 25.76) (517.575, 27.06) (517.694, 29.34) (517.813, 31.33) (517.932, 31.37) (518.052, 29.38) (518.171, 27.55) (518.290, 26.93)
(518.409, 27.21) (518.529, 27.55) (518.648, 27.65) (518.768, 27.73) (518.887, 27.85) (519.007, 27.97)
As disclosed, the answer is 26.93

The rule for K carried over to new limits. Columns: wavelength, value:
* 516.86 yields 20.95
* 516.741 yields 20.96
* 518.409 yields 27.21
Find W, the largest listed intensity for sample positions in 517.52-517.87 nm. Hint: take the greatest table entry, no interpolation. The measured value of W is 31.33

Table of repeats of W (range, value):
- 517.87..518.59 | 31.37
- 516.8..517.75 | 29.34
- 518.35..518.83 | 27.73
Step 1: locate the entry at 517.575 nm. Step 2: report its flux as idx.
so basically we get 27.06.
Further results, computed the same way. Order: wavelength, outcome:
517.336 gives 24.94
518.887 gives 27.85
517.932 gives 31.37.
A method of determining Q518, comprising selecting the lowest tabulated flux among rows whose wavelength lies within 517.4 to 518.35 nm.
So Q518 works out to 25.76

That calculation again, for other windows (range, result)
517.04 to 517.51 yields 22.72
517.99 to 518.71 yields 26.93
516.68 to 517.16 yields 20.95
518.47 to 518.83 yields 27.55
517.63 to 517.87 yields 29.34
